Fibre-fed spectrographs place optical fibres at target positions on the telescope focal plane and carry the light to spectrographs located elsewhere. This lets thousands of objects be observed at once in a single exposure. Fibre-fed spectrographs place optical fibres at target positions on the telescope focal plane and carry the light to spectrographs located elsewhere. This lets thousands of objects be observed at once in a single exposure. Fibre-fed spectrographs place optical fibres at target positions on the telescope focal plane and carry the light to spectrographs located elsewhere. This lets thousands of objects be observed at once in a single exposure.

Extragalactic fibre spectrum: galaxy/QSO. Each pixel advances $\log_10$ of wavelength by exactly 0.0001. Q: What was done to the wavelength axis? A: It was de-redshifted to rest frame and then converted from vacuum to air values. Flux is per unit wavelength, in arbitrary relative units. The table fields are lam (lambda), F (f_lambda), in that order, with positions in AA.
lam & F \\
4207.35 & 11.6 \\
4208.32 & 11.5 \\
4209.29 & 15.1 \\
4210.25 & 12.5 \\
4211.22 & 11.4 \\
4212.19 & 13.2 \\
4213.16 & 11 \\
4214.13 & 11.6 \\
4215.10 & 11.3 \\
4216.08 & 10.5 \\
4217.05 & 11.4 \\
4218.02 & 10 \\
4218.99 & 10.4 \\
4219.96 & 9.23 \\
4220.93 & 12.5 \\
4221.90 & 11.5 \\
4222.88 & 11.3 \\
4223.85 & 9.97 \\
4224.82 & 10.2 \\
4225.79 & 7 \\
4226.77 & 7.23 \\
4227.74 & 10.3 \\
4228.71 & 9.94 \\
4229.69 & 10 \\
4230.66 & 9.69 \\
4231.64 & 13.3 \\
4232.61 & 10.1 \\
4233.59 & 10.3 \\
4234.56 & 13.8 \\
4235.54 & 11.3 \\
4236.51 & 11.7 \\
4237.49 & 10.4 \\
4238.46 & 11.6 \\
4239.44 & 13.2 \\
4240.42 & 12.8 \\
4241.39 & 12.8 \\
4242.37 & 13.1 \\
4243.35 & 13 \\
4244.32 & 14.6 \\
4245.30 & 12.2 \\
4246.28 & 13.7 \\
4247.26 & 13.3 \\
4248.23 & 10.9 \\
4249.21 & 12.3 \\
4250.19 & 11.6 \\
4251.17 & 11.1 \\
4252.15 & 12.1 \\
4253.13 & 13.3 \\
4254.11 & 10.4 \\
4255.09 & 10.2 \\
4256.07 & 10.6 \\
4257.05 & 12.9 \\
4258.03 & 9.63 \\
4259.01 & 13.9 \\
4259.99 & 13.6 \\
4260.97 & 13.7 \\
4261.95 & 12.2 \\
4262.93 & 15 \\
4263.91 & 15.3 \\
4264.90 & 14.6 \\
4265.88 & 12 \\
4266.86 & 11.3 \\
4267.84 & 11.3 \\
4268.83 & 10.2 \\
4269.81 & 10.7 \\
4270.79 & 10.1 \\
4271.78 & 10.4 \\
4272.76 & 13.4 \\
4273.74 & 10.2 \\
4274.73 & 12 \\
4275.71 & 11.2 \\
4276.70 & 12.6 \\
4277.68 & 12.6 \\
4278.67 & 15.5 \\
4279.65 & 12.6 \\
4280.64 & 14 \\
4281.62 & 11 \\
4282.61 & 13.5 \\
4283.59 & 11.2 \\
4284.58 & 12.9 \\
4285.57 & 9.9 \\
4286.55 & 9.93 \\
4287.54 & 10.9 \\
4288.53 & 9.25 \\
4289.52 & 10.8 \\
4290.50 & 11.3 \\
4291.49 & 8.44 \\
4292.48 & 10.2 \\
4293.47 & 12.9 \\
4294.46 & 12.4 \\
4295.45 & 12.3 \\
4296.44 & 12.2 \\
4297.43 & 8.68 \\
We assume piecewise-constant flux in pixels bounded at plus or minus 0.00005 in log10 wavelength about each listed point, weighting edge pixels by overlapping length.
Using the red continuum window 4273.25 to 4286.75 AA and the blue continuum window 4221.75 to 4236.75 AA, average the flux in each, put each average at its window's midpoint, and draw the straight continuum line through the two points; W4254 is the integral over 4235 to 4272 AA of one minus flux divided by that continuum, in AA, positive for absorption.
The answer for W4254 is -3.2 AA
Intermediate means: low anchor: 10.4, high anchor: 12.1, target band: 12.2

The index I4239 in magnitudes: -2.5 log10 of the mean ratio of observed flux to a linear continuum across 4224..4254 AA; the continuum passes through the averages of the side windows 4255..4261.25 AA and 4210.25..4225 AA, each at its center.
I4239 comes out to 0.013 mag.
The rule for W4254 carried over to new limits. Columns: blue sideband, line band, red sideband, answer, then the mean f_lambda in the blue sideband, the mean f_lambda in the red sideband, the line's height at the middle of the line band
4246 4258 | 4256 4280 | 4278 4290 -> -1.1 AA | 11.7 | 11.8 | 11.8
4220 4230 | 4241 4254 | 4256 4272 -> -1.5 AA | 9.96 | 12.3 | 11.3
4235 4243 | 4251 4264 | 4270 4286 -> -0.3 AA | 12.1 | 12.1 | 12.1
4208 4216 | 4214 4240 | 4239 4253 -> 3.4 AA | 12.1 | 12.6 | 12.4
